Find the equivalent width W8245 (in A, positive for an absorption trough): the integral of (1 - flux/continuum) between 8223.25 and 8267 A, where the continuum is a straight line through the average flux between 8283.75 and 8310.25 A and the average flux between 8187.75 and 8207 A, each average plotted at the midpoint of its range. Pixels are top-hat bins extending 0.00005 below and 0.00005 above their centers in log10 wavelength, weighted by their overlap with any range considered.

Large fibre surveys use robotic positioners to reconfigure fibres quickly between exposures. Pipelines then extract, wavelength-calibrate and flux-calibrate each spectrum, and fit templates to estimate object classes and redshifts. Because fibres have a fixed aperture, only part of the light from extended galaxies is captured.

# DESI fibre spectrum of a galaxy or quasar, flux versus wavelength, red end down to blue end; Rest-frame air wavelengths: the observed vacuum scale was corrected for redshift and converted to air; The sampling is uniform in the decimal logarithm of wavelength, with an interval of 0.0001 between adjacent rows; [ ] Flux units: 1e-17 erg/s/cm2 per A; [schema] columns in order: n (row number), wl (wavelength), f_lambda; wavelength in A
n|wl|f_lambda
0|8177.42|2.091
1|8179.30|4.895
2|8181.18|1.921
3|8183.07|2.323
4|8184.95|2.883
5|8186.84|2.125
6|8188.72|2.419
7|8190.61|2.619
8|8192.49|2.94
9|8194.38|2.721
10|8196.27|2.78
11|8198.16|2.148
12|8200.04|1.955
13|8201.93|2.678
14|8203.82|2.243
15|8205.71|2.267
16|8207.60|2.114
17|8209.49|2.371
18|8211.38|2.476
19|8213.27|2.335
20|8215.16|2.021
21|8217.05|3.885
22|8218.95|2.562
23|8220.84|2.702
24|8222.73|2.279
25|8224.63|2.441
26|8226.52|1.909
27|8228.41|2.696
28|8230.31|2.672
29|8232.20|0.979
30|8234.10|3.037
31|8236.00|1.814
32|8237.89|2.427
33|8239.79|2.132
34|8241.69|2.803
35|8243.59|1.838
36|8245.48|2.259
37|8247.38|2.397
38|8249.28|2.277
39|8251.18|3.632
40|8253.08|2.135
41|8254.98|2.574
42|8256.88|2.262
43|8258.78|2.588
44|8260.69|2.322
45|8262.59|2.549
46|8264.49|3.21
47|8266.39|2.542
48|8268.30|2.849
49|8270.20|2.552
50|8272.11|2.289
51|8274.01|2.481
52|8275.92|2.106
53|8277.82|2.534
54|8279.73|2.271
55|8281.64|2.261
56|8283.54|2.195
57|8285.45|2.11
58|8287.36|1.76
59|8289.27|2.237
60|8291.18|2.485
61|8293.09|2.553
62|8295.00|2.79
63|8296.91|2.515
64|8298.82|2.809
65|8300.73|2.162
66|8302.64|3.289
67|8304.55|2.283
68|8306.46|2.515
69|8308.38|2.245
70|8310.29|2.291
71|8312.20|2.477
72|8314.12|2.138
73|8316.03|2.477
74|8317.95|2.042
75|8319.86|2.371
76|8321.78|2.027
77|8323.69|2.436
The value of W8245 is 0.7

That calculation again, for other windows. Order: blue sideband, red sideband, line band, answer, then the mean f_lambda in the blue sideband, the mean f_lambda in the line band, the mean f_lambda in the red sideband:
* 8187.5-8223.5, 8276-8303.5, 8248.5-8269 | -1.56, 2.5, 2.63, 2.41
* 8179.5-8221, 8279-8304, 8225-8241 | 1.64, 2.52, 2.23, 2.42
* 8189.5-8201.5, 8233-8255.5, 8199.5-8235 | 1.16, 2.53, 2.41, 2.43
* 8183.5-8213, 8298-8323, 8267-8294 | 0.79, 2.44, 2.34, 2.39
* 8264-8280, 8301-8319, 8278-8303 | 0.67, 2.53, 2.4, 2.41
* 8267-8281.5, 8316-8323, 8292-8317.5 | -2.39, 2.43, 2.49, 2.21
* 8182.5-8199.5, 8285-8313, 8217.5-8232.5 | 0.73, 2.54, 2.39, 2.44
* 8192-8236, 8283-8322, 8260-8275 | -1.29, 2.42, 2.6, 2.38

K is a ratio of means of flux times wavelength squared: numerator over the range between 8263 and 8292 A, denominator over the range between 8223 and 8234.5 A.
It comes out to 1.1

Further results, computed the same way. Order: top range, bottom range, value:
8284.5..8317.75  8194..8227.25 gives 1.01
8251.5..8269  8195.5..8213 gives 1.13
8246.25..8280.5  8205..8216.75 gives 1.09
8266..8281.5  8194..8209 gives 1.06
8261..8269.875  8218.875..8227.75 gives 1.17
